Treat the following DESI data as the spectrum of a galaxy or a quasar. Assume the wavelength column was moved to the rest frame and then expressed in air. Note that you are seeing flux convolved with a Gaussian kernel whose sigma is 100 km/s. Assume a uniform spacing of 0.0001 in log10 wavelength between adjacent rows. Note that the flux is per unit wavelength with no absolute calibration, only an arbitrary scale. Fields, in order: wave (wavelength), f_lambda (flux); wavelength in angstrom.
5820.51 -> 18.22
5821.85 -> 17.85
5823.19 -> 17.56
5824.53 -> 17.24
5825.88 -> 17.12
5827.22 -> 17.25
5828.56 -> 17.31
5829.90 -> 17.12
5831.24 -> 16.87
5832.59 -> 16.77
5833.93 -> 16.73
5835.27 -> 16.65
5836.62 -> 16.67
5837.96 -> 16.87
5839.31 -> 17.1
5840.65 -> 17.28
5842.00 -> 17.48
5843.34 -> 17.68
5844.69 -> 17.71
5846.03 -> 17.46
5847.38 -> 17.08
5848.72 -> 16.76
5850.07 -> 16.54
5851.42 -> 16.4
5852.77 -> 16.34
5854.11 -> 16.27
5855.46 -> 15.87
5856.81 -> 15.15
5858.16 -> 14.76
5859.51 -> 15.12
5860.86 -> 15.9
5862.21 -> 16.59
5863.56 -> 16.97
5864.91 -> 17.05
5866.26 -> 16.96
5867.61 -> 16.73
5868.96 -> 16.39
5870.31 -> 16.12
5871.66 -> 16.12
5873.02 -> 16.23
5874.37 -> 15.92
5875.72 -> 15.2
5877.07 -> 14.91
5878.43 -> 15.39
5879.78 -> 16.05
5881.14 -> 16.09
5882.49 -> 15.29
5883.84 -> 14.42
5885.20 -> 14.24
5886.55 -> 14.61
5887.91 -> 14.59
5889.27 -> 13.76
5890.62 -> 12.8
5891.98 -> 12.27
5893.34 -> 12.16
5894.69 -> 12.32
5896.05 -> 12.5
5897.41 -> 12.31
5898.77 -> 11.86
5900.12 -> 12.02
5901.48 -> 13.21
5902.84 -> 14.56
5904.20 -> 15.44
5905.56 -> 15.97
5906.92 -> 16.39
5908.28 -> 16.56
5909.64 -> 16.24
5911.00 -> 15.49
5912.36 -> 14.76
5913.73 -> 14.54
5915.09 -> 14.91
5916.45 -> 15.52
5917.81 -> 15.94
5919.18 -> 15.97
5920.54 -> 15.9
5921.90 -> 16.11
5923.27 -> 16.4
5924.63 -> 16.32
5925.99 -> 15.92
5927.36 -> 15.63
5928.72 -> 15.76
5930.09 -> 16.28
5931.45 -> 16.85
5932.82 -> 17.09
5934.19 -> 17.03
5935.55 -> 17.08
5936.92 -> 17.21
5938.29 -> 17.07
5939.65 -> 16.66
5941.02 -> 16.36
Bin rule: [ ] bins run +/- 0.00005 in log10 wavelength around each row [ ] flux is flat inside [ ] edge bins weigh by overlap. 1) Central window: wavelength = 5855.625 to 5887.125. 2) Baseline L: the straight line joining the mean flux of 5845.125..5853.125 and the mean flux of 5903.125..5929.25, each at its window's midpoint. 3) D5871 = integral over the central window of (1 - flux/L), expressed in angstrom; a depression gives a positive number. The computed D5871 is 1.4 angstrom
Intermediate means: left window 16.8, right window 15.8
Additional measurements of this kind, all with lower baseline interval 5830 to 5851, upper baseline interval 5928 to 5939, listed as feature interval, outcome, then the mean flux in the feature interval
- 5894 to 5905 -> 2.49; 13.1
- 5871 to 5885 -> 1.18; 15.5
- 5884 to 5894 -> 1.99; 13.5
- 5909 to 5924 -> 1.09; 15.6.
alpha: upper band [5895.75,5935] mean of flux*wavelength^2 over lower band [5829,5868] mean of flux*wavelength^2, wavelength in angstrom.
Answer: 0.94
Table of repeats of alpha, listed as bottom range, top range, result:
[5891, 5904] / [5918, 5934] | 1.29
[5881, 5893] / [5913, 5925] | 1.13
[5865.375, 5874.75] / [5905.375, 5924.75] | 0.98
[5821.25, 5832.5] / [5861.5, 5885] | 0.94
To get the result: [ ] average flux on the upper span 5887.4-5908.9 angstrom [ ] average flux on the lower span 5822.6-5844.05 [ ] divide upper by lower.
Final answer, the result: 0.8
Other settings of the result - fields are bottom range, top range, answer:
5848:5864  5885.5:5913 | 0.87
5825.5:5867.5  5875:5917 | 0.86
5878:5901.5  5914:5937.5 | 1.19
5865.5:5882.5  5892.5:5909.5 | 0.87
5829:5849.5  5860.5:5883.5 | 0.94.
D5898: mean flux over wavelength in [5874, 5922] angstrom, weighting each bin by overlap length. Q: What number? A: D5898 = 14.6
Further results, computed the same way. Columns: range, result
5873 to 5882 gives 15.6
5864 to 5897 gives 14.9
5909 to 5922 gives 15.5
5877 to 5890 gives 14.9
